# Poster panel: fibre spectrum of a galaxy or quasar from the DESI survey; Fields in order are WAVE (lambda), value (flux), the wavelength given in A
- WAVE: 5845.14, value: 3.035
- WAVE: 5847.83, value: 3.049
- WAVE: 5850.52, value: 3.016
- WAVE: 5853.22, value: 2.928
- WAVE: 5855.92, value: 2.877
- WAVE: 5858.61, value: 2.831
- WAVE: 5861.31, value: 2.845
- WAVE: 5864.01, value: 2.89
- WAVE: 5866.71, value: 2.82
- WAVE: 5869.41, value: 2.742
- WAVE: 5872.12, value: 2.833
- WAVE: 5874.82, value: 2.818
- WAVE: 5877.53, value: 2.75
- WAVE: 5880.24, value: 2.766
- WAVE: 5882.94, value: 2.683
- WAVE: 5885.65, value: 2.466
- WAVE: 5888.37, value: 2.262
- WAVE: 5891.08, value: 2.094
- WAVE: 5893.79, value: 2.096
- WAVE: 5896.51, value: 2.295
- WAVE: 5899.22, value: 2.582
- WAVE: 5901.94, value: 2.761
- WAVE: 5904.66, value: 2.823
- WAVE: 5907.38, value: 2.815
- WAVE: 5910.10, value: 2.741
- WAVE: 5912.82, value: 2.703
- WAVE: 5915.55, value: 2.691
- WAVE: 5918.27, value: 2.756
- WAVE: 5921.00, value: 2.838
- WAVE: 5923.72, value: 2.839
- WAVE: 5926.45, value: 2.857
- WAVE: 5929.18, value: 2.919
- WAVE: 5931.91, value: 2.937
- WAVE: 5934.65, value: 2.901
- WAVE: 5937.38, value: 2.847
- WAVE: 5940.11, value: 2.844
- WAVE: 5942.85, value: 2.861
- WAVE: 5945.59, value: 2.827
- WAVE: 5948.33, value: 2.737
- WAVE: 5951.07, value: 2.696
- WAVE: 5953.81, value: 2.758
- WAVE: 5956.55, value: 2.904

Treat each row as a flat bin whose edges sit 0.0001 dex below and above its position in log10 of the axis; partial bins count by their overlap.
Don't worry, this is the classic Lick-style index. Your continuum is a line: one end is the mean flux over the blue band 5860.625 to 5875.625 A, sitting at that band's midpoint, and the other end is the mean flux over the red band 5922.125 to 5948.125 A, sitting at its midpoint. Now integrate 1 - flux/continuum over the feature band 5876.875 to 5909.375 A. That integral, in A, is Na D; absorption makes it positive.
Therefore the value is 3.5 A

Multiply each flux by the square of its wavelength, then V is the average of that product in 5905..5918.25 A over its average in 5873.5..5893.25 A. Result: 1.10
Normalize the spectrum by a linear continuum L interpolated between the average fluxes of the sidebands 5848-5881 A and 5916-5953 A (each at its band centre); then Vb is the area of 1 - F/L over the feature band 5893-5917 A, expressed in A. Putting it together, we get 1.81 A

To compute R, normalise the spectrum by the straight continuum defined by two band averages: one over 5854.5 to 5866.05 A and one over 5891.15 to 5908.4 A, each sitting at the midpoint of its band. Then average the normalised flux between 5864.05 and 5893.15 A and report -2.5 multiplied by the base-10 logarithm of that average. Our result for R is 0.03 mag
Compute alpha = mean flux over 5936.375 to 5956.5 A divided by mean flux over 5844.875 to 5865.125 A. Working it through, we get 1.0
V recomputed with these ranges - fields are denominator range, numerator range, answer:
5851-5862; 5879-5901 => 0.85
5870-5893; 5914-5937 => 1.12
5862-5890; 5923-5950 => 1.08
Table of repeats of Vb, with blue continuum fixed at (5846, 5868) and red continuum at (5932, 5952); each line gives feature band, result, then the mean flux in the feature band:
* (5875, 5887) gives 0.9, 2.68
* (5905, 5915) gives 0.4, 2.75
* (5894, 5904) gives 1.2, 2.51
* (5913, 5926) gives 0.3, 2.78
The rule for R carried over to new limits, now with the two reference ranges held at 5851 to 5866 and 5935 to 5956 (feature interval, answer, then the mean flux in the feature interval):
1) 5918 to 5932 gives -0.01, 2.86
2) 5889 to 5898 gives 0.29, 2.18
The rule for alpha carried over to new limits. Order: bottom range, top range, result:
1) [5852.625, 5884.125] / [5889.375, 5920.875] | 0.92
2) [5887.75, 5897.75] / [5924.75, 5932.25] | 1.33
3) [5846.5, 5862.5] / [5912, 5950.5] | 0.97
